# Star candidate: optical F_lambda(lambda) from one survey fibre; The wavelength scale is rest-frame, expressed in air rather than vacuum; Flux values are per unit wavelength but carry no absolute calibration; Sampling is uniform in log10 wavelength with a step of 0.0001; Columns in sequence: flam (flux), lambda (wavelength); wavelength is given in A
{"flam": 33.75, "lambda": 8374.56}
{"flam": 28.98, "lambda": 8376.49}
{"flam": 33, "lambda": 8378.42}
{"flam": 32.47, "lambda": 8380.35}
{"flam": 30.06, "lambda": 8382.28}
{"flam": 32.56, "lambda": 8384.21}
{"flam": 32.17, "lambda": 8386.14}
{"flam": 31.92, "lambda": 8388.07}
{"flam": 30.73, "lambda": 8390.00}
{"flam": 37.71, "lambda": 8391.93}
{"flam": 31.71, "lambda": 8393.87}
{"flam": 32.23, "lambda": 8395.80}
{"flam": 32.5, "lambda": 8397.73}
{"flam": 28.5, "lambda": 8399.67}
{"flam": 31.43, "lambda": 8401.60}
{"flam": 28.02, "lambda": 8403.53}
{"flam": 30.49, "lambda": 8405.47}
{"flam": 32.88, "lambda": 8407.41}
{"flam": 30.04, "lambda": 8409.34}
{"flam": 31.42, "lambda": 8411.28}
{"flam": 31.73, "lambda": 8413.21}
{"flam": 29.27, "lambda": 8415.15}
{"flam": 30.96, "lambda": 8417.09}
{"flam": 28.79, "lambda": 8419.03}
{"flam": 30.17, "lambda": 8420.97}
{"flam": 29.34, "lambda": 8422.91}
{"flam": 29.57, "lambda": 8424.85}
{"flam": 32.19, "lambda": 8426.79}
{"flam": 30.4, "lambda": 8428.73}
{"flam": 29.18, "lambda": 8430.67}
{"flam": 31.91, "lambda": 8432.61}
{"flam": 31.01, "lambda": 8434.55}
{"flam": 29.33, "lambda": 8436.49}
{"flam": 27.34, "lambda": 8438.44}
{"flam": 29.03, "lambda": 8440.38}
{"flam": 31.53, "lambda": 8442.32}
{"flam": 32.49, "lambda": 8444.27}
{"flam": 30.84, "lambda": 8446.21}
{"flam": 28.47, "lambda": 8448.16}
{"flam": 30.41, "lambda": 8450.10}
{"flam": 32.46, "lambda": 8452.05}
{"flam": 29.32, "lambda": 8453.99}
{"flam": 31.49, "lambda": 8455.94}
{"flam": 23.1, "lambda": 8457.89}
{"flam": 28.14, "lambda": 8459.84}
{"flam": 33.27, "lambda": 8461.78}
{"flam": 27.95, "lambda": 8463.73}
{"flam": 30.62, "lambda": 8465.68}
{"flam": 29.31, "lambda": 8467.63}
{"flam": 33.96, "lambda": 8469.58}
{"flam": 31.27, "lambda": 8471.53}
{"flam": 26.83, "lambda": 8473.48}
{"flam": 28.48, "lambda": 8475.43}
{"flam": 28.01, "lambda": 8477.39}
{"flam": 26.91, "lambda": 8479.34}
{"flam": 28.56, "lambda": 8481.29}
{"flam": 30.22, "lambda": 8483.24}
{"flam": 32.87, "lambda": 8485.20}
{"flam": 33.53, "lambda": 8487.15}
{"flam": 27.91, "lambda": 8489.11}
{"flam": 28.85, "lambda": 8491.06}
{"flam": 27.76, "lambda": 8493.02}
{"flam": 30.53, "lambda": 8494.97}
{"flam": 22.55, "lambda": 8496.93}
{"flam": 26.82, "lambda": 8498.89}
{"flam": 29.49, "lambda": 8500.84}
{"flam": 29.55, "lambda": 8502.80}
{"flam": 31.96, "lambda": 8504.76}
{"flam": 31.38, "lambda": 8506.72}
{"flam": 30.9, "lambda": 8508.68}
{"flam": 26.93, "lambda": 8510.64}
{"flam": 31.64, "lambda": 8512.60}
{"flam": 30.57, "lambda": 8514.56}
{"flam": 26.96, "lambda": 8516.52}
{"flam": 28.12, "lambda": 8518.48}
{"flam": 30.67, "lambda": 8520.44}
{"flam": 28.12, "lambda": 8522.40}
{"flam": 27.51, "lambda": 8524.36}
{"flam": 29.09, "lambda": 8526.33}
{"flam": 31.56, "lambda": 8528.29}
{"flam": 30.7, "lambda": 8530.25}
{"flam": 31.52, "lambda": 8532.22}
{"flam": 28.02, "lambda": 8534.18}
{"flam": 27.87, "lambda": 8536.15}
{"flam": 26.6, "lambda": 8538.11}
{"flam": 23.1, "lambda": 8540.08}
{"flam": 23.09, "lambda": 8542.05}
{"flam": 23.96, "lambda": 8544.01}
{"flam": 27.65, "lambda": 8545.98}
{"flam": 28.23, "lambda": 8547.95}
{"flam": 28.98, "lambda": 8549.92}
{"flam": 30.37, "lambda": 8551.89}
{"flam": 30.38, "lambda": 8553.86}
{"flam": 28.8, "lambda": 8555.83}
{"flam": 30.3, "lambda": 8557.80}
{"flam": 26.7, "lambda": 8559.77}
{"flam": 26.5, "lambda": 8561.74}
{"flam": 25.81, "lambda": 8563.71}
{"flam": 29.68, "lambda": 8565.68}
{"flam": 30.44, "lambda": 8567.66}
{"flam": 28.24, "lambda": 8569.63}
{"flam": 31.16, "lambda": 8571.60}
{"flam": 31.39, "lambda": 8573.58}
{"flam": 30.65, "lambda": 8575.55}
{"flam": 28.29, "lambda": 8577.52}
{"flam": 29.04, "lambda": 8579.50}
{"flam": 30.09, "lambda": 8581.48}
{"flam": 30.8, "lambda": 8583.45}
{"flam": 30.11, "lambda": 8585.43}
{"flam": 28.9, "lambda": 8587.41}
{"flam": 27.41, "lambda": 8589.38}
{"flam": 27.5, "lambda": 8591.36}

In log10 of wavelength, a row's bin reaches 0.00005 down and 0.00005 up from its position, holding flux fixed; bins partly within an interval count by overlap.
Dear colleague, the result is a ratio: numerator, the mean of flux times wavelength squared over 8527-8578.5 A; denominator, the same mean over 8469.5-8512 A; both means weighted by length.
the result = 0.99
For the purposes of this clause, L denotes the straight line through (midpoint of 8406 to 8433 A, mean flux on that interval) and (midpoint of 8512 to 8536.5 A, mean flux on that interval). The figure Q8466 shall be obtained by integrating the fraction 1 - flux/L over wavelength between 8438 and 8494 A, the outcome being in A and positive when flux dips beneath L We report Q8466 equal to 0.6 A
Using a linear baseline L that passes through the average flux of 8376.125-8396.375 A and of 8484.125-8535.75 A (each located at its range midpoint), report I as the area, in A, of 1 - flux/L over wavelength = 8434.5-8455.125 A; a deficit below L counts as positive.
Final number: 0.5 A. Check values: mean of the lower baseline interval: 32.2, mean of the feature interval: 30.2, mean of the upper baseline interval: 29.4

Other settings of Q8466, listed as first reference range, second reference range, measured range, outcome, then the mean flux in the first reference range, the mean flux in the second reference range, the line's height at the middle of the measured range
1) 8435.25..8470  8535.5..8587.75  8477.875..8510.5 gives 0.1 A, 29.9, 28.4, 29.3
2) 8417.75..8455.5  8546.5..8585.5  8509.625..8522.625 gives 0.3 A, 30.2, 29.3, 29.6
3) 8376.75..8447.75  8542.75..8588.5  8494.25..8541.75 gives 1.3 A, 30.9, 28.9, 29.6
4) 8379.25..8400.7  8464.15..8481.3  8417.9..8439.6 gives 0.6 A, 32.1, 29.3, 30.8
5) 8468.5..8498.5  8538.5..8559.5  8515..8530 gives -0.5 A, 29.2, 27.4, 28.1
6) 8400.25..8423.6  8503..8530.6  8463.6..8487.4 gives 0.1 A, 30.4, 29.7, 30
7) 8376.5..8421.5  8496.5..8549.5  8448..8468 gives 0.2 A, 31.3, 28.4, 29.9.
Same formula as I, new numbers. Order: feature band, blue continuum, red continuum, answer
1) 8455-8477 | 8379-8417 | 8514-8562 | 0.32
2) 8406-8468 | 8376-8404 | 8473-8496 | 0.71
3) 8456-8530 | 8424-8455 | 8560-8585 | 1.57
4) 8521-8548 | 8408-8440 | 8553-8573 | 1.34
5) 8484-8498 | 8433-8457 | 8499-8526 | 0.27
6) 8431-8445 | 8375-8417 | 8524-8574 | 0.14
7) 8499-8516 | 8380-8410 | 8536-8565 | -0.95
